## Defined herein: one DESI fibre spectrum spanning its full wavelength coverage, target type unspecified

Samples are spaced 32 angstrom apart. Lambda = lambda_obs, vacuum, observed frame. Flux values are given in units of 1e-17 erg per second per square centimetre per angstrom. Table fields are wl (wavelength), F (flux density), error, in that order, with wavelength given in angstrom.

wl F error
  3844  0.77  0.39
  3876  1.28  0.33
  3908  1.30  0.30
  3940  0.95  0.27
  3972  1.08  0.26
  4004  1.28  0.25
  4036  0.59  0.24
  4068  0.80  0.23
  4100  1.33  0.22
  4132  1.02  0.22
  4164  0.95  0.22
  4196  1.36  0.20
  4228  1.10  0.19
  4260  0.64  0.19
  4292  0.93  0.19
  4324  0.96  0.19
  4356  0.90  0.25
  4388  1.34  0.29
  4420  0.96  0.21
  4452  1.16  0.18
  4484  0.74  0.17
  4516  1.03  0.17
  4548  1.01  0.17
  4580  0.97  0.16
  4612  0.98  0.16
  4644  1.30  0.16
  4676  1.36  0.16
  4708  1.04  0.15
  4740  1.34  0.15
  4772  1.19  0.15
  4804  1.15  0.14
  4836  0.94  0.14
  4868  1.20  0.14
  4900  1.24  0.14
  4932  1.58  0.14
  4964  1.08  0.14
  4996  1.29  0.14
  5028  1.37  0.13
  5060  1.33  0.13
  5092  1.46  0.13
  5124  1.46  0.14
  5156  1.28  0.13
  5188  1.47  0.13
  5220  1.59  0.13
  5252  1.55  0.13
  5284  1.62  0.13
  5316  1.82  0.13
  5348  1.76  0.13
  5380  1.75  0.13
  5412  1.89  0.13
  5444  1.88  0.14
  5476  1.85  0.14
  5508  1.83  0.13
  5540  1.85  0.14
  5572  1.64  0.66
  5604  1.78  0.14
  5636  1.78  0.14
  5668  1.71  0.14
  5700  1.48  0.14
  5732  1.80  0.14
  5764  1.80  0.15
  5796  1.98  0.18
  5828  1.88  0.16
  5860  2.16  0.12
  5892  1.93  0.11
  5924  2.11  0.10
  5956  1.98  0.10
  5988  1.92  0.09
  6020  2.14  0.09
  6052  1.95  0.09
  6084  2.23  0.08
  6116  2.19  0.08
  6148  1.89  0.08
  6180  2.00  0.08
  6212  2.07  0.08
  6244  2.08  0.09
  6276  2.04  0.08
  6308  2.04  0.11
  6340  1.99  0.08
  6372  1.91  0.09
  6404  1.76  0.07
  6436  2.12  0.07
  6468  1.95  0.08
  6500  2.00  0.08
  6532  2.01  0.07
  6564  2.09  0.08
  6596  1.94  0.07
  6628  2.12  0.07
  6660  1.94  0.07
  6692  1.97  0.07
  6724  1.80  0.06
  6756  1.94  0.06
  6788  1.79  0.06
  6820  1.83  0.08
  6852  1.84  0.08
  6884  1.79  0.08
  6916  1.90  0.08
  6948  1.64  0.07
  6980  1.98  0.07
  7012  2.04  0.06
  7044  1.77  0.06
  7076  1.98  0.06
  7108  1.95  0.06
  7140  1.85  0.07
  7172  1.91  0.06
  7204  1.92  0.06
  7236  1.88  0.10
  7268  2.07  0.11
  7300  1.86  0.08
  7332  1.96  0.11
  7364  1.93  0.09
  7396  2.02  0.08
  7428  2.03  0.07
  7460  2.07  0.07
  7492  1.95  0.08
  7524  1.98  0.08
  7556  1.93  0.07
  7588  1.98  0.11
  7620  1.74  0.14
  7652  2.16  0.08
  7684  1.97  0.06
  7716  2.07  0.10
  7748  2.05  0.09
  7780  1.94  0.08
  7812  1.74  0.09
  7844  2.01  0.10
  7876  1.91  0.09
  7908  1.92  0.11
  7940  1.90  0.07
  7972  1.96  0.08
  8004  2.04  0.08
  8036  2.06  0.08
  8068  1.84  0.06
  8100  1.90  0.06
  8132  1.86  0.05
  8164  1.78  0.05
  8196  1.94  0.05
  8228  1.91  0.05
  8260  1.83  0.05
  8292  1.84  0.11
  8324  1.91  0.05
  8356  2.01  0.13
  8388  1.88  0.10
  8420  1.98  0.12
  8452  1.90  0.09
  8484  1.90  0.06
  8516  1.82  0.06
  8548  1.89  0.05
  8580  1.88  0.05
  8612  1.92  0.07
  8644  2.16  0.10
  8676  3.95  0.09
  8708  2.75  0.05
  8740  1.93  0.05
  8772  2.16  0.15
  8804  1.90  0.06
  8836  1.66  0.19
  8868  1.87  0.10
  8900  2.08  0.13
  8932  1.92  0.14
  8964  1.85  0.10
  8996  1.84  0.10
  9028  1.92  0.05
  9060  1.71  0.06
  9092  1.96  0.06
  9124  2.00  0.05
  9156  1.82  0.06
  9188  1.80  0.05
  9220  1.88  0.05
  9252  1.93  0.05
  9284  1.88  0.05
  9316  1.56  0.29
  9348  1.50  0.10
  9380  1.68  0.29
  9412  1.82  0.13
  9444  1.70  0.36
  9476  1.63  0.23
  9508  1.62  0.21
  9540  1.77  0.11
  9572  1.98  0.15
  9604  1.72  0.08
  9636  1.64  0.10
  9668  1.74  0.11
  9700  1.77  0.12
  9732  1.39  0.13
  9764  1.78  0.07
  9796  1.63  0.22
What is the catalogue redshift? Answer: 0.32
